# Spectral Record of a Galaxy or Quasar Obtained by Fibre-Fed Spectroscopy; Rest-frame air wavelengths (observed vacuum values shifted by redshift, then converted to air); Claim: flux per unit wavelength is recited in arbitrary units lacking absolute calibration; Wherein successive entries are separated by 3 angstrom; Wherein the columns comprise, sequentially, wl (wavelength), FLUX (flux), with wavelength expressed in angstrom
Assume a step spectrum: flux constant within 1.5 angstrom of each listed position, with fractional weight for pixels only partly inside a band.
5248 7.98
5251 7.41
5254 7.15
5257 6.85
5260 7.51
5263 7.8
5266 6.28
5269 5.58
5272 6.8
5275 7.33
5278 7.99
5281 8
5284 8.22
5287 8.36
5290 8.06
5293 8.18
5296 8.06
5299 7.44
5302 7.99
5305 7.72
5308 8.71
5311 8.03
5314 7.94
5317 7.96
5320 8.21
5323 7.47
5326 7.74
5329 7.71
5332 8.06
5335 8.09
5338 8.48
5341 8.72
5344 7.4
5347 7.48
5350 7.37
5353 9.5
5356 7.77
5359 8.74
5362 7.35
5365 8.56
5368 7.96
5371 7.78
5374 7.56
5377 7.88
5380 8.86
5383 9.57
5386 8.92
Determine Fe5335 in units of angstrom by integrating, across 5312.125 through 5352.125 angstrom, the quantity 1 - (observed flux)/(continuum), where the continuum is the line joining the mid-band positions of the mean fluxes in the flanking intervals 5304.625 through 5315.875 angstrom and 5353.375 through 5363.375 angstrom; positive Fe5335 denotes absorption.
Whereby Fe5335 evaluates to 1.0 angstrom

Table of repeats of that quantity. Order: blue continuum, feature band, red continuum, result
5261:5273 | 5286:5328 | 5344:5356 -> -4.04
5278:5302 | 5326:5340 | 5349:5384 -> 0.14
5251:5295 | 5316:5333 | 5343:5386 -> 0.00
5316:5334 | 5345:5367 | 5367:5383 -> -0.12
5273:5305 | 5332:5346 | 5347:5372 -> -0.15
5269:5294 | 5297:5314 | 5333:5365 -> -0.25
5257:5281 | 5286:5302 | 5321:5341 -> -1.19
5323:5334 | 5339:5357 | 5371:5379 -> -0.60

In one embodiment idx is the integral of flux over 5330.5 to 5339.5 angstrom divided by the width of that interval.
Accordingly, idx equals 8.21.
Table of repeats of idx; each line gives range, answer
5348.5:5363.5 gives 8.15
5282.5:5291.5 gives 8.21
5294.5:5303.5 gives 7.83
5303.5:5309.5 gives 8.22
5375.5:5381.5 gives 8.37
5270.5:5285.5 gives 7.67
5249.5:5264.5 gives 7.34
